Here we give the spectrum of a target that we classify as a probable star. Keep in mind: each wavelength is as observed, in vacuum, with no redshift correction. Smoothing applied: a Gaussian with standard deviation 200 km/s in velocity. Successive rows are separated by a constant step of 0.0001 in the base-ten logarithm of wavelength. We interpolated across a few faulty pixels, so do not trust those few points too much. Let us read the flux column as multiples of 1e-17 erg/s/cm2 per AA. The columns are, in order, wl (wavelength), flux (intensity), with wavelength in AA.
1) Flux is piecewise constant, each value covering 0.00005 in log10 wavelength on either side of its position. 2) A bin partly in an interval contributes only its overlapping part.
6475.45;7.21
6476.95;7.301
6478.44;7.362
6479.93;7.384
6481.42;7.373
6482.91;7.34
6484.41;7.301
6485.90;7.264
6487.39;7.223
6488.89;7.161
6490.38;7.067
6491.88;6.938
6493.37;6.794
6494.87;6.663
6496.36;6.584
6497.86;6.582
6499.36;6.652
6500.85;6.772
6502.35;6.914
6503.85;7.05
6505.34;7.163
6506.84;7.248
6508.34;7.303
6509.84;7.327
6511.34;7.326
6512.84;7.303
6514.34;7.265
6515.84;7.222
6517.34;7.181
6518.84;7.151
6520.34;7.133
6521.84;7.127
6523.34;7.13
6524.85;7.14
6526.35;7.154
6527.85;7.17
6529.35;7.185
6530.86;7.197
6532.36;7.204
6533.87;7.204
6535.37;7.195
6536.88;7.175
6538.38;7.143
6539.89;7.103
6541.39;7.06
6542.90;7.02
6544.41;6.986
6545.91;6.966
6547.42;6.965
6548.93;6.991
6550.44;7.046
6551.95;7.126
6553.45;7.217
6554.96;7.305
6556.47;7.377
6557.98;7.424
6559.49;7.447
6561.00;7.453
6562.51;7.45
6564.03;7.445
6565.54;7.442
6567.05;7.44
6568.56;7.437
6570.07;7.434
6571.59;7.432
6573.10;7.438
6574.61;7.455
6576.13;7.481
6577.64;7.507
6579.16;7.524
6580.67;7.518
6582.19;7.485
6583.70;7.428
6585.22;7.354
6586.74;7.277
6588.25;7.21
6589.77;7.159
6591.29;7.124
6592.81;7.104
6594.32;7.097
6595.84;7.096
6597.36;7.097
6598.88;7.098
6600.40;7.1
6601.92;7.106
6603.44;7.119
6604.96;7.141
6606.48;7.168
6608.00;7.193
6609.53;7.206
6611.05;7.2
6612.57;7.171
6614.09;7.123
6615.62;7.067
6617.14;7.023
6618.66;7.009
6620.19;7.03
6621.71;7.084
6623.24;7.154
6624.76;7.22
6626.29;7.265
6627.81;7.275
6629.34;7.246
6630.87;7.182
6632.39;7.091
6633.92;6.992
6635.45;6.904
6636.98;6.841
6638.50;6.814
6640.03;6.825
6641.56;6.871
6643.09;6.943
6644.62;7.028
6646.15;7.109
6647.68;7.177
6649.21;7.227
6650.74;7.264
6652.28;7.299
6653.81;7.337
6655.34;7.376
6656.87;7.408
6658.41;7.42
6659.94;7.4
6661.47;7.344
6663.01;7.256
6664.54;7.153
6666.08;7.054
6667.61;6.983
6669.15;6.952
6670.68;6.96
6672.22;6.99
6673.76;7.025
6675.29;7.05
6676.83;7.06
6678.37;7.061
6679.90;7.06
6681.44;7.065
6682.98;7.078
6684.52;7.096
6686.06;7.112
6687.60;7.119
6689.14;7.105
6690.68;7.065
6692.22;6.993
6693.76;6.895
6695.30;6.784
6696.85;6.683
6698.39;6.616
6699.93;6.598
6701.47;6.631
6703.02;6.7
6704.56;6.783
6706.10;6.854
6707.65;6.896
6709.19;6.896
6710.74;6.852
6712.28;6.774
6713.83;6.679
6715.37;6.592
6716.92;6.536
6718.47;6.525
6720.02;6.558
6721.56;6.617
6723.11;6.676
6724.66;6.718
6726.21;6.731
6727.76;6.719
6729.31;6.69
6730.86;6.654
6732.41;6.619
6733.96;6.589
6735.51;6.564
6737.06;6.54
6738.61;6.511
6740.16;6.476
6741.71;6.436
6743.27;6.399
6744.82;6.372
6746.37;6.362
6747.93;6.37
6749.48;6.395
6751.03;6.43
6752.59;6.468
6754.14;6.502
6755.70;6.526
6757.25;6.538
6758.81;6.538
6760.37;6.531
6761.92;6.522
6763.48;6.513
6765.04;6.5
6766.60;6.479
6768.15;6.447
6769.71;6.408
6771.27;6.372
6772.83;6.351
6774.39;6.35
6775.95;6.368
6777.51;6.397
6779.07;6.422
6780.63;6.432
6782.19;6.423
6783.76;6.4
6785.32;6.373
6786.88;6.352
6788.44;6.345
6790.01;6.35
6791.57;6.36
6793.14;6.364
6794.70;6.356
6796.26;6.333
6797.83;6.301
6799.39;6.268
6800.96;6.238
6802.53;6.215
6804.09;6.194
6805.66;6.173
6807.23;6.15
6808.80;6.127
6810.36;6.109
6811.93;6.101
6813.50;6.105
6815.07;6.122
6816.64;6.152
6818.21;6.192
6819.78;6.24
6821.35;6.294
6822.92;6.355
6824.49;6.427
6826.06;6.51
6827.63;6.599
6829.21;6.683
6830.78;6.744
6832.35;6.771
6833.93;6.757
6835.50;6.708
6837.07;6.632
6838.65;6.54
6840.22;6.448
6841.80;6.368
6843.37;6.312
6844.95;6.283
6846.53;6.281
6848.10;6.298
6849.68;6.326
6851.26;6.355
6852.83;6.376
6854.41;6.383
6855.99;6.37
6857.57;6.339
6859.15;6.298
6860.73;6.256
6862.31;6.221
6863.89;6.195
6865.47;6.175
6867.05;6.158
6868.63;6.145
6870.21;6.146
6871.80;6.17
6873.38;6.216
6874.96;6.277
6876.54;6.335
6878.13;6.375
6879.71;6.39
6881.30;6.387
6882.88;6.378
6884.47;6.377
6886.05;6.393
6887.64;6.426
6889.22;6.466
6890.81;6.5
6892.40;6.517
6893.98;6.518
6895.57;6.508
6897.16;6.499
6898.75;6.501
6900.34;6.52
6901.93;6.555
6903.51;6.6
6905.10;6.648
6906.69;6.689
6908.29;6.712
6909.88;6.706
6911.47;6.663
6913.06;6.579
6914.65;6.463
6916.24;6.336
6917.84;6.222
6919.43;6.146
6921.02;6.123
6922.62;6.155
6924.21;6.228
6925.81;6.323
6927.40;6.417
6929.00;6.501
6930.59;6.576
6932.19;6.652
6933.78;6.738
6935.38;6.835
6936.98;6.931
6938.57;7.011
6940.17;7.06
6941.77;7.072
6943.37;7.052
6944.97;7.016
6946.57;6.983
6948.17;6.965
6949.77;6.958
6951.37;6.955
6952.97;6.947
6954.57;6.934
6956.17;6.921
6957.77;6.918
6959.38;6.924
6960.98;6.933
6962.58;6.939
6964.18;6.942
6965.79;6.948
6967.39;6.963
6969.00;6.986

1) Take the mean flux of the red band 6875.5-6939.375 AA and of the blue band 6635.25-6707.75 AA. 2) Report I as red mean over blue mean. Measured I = 0.92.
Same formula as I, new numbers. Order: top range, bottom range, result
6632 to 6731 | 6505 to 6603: 0.96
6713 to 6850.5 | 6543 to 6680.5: 0.89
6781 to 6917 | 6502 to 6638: 0.89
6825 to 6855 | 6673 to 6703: 0.93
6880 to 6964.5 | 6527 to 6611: 0.92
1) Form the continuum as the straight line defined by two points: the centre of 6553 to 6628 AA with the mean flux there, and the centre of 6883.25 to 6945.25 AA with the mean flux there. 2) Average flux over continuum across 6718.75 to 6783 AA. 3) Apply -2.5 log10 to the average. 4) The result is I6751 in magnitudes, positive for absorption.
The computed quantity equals 0.07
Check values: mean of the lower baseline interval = 7.27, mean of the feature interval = 6.5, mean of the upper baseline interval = 6.57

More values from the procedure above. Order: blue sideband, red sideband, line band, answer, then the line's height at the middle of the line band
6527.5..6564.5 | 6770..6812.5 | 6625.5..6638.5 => -0.032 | 6.88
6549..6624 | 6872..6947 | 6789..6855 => 0.063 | 6.73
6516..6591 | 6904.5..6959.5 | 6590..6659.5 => 0.004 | 7.16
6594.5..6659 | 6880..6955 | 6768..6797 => 0.077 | 6.85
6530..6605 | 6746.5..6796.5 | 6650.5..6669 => -0.059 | 6.88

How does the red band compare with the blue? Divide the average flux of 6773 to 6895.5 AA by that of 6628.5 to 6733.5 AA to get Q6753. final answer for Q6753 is 0.91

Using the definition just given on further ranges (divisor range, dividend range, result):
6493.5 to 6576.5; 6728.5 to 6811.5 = 0.89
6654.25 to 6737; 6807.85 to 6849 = 0.93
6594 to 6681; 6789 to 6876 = 0.89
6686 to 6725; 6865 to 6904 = 0.94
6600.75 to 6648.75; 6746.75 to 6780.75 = 0.91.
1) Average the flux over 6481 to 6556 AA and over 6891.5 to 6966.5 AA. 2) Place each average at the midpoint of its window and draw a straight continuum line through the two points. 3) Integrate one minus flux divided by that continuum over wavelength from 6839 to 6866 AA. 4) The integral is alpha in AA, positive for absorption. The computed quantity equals 1.8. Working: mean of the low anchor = 7.1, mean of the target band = 6.32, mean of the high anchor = 6.69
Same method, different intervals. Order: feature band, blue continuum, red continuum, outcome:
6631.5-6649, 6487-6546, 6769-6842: -0.5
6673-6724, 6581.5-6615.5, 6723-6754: -1.0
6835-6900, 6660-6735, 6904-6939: 2.4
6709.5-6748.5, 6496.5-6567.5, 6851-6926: 0.8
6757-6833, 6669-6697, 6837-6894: 2.7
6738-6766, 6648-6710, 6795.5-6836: 0.8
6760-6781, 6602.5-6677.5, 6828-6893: 0.8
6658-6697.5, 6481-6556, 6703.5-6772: -2.0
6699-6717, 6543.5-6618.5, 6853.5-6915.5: 0.4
